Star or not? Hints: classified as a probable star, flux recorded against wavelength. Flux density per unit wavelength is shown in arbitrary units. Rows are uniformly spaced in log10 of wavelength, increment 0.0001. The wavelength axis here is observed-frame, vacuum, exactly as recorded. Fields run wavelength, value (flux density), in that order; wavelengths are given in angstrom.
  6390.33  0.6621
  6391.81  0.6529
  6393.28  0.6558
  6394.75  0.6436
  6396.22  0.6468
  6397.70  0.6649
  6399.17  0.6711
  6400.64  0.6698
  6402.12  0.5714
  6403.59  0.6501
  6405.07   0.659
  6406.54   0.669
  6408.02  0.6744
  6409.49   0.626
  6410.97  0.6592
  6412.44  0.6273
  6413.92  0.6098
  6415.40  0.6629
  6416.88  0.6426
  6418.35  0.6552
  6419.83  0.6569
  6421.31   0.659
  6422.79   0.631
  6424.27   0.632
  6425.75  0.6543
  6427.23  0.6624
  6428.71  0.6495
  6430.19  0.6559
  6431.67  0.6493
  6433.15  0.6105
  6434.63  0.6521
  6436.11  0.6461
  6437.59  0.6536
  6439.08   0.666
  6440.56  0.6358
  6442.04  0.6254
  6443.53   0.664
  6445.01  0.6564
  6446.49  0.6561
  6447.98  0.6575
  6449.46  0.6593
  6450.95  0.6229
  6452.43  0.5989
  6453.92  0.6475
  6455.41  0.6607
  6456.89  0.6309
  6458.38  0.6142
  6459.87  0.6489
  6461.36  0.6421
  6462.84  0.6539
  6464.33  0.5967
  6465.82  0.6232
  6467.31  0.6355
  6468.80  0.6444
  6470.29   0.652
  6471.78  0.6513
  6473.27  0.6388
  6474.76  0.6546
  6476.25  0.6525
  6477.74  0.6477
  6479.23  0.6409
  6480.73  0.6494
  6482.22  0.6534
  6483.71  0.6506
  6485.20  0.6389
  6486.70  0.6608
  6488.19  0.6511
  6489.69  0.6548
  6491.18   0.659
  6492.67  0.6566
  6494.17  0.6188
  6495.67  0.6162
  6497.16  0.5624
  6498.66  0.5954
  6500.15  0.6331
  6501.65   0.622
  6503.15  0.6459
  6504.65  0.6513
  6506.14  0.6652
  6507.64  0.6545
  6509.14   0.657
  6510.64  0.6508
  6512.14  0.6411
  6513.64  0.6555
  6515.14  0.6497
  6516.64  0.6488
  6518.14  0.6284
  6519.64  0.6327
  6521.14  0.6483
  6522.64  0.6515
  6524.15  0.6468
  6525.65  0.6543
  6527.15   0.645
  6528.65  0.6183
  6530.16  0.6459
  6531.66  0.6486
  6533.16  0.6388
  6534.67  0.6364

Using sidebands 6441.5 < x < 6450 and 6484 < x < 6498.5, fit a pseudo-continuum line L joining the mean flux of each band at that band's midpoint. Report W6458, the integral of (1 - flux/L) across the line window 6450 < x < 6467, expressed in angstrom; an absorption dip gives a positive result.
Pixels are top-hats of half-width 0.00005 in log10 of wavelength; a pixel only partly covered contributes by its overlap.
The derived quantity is 0.4 angstrom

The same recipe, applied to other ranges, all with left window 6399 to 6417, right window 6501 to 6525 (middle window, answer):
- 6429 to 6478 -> 0.2 angstrom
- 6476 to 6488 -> -0.1 angstrom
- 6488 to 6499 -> 0.3 angstrom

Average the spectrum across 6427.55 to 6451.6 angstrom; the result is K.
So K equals 0.648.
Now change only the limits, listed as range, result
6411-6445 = 0.646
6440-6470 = 0.639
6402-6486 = 0.644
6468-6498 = 0.643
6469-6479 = 0.649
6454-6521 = 0.641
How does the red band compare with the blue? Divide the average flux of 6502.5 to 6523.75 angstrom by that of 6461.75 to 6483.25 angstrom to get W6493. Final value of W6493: 1.0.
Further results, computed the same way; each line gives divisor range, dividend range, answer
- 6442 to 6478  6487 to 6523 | 1.00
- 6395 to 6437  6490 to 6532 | 0.99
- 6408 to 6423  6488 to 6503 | 0.97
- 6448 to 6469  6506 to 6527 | 1.02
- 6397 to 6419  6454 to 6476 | 0.99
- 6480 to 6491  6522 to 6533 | 0.99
